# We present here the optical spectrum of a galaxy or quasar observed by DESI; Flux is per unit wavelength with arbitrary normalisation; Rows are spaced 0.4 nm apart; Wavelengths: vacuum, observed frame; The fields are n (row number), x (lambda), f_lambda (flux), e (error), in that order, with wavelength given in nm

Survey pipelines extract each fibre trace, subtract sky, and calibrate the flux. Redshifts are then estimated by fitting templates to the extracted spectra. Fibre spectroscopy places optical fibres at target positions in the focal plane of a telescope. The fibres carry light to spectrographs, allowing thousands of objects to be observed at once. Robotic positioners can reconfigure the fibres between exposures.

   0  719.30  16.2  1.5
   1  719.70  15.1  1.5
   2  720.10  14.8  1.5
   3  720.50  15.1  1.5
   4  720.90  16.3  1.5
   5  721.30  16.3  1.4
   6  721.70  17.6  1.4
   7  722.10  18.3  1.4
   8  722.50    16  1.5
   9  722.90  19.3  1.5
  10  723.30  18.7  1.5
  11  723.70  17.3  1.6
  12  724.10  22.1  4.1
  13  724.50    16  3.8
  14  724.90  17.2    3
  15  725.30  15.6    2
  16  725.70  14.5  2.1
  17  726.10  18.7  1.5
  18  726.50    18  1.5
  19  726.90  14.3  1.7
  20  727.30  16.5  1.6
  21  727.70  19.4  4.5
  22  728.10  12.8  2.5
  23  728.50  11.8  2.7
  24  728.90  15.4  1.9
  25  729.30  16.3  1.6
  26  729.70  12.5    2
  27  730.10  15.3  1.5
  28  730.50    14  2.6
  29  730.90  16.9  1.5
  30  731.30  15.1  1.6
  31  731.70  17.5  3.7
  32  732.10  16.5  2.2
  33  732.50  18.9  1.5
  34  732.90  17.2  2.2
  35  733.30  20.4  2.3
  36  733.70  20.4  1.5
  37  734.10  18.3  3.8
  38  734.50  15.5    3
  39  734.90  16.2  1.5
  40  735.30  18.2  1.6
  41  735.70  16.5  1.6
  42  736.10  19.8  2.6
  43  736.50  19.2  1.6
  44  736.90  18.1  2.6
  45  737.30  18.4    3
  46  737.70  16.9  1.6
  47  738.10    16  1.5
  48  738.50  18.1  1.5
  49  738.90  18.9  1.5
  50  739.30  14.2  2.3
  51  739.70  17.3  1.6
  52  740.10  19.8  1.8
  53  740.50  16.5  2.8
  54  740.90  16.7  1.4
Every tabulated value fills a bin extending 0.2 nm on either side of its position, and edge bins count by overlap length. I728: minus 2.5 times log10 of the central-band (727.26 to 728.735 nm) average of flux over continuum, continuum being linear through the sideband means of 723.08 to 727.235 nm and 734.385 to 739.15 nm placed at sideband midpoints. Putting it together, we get 0.16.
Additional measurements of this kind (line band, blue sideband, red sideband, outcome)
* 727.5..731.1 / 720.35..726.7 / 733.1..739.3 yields 0.179 mag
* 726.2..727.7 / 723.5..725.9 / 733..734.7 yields 0.040 mag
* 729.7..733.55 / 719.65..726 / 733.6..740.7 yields 0.045 mag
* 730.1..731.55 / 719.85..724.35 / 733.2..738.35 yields 0.154 mag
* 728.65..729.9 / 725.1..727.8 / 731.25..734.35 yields 0.182 mag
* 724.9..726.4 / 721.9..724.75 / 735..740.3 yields 0.103 mag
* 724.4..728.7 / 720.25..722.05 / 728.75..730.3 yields -0.032 mag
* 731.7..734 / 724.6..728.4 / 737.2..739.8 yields -0.117 mag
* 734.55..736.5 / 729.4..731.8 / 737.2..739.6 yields -0.084 mag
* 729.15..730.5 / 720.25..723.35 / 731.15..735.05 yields 0.201 mag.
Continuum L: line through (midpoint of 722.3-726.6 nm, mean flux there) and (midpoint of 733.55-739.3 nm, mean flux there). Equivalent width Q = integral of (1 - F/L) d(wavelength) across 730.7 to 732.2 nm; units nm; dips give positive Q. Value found 0.10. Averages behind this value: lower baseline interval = 17.6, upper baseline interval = 17.7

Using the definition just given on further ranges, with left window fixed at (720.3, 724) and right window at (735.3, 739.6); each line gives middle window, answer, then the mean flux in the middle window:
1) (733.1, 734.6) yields -0.111 nm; 18.9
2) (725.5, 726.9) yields 0.060 nm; 16.7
